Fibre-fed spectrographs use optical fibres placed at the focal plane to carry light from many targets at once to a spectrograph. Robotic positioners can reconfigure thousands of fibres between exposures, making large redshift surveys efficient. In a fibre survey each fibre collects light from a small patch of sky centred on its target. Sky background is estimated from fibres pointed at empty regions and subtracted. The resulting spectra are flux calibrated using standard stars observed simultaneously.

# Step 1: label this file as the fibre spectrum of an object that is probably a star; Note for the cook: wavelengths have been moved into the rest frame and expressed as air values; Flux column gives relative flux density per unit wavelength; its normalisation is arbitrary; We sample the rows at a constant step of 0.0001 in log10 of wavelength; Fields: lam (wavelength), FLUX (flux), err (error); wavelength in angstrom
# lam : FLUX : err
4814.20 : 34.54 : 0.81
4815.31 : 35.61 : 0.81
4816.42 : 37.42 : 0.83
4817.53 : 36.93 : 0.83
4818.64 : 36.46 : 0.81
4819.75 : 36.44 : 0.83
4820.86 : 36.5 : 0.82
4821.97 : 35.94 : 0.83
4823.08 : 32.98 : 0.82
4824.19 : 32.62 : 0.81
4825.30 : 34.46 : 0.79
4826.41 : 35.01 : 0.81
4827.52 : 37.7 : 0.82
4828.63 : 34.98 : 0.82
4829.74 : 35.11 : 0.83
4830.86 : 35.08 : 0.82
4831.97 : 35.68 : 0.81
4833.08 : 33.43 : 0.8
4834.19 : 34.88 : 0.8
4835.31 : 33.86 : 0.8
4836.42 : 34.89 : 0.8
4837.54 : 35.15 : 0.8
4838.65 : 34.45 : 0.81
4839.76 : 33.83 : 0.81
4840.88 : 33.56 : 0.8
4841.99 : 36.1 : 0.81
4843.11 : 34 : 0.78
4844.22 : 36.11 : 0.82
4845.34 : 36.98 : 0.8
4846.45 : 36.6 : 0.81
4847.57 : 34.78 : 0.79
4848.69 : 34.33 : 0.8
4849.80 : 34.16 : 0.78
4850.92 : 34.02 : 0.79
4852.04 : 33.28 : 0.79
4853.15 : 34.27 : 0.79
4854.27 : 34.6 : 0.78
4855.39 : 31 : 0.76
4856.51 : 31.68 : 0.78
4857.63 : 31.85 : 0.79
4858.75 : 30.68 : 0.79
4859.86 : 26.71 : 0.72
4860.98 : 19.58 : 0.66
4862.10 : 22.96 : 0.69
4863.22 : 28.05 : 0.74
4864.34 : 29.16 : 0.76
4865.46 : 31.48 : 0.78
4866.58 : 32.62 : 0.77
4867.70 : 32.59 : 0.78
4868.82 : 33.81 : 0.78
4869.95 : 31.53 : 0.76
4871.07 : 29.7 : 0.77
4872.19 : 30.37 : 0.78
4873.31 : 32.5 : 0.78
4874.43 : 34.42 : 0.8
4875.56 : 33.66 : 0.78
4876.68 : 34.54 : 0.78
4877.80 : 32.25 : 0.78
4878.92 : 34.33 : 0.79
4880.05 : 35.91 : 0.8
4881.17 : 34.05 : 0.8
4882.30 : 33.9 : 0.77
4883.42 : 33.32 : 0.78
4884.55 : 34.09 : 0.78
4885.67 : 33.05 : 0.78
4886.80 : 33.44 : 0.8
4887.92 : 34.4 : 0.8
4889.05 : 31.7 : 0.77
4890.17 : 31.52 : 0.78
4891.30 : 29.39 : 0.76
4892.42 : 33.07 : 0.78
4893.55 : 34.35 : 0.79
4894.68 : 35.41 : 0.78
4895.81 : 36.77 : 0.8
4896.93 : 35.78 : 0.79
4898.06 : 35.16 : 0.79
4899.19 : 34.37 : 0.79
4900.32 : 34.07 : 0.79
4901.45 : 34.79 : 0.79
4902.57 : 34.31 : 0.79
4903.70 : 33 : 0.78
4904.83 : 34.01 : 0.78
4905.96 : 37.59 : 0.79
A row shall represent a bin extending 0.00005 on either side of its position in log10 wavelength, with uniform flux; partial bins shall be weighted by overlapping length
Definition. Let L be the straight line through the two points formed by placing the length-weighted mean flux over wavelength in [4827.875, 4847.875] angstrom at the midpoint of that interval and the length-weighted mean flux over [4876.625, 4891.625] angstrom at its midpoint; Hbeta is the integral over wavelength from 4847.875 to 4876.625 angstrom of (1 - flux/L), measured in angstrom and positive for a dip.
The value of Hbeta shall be 2.4 angstrom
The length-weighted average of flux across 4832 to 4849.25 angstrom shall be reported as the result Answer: 34.9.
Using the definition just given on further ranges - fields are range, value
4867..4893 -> 32.9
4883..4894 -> 32.8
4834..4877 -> 32.5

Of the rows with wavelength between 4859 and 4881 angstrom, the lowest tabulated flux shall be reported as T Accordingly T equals 19.58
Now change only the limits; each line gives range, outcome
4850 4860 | 26.71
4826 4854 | 33.28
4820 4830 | 32.62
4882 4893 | 29.39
